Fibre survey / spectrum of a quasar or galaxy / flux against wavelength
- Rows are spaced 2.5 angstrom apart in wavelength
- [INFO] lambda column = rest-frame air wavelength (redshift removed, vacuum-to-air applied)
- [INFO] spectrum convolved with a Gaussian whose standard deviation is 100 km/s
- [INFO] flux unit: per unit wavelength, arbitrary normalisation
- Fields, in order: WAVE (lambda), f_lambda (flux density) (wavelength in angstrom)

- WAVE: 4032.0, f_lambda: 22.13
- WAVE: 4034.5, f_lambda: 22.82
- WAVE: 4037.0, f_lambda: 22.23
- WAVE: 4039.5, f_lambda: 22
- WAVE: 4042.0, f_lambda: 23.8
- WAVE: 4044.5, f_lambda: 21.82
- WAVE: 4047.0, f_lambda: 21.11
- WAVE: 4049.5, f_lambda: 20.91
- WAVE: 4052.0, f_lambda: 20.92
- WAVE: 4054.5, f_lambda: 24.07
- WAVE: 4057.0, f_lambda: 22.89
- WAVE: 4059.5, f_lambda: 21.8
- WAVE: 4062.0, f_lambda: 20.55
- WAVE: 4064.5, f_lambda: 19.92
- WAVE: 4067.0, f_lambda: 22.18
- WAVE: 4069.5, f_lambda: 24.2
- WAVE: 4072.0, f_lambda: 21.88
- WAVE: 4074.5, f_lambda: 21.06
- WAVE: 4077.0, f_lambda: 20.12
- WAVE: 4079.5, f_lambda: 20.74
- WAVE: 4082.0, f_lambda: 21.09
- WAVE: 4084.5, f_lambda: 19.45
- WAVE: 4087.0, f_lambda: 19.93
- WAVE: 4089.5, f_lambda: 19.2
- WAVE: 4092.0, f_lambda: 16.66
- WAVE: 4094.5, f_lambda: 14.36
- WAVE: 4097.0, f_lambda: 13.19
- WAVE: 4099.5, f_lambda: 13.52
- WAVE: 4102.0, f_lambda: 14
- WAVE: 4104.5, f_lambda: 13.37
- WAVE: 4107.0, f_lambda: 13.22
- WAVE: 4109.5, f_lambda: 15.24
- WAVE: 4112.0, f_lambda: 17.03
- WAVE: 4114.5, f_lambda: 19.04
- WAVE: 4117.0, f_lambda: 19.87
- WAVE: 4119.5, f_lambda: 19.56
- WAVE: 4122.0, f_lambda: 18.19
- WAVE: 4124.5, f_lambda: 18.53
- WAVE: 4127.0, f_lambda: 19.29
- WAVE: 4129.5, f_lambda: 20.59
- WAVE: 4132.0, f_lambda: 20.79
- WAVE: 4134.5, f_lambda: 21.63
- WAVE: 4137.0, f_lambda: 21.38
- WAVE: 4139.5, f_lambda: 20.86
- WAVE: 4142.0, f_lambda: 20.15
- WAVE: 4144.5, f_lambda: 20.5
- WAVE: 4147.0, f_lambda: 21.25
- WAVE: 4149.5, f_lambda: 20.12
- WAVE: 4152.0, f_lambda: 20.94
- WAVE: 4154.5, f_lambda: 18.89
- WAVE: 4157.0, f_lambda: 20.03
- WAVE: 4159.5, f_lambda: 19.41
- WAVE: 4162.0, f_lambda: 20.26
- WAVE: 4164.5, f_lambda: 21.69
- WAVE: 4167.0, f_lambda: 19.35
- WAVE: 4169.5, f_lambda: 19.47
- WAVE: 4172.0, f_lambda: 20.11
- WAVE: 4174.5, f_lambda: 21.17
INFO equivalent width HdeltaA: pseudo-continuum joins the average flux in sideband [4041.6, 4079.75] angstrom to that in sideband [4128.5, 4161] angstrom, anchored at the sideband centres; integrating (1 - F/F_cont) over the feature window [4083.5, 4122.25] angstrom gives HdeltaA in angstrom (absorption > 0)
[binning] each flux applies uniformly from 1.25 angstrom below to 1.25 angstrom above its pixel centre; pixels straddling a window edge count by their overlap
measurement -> 8.4 angstrom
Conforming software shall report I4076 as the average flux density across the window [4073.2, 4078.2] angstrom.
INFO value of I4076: 20.6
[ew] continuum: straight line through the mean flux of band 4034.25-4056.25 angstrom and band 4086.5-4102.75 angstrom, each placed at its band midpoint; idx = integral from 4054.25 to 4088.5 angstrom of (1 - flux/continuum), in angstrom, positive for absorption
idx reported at -4.78 angstrom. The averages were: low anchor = 22.2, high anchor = 15.7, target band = 21.3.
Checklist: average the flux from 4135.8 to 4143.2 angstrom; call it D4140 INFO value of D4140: 20.8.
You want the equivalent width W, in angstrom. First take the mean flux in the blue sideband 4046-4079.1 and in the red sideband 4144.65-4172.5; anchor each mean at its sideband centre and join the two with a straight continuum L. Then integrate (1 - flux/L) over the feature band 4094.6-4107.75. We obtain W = 4.7 angstrom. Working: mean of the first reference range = 21.6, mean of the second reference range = 20.2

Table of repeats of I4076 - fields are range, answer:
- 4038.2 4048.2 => 22.2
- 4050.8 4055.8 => 22.5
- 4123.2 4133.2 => 19.8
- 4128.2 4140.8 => 21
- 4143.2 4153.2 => 20.7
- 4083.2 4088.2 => 19.7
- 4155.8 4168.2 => 20.2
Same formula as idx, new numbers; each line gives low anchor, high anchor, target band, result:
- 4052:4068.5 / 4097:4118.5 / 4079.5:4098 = 0.2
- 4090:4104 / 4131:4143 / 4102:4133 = 0.4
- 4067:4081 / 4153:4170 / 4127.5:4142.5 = -0.3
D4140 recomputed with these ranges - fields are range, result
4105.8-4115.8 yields 16.2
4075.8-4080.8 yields 20.4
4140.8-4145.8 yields 20.3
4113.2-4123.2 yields 19.2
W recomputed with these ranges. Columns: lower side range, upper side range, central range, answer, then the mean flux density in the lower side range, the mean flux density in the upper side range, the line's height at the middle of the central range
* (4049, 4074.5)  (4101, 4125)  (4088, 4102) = 2.5 angstrom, 21.9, 16.8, 18.6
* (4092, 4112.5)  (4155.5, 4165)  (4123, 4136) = -2.3 angstrom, 14.3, 20.2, 17.1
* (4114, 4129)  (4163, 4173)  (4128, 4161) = -1.4 angstrom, 19.2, 20.2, 19.7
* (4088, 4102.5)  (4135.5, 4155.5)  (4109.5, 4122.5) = -0.7 angstrom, 15.3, 20.5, 17.5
